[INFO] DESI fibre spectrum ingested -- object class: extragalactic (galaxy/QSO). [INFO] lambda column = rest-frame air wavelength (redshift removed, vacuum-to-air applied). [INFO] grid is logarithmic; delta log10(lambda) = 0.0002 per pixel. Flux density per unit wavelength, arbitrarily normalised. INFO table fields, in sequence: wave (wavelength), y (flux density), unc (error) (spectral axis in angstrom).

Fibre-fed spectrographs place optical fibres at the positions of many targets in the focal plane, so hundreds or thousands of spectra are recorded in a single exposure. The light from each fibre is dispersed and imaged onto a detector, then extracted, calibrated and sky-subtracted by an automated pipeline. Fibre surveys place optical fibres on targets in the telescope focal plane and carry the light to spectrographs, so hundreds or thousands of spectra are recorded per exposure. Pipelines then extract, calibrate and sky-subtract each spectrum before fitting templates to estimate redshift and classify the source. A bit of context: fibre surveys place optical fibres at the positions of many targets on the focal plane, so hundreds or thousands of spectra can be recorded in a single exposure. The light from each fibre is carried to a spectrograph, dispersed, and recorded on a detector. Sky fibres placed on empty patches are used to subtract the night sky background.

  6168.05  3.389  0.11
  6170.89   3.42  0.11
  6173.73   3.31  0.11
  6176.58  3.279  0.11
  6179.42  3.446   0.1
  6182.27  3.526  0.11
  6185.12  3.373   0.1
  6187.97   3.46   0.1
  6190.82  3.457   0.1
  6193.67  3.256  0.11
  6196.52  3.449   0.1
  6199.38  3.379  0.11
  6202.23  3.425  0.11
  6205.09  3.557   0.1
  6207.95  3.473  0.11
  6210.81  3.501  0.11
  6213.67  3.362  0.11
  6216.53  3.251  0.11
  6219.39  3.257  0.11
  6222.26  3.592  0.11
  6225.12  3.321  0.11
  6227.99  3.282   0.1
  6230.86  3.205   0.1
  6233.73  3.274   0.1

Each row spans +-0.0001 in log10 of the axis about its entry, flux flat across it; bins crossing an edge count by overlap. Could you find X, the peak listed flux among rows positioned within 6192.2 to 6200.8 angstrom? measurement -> 3.449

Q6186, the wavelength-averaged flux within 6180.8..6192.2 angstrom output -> 3.45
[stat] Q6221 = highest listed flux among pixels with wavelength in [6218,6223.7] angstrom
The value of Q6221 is 3.592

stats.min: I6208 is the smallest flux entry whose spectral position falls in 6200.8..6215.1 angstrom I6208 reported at 3.362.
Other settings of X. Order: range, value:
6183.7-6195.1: 3.46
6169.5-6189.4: 3.526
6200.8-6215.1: 3.557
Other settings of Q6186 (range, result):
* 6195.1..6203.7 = 3.42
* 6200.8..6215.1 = 3.46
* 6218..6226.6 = 3.39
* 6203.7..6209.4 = 3.51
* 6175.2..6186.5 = 3.41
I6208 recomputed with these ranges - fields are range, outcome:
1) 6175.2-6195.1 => 3.256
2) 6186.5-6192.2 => 3.457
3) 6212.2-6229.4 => 3.251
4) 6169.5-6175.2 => 3.31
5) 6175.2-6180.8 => 3.279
